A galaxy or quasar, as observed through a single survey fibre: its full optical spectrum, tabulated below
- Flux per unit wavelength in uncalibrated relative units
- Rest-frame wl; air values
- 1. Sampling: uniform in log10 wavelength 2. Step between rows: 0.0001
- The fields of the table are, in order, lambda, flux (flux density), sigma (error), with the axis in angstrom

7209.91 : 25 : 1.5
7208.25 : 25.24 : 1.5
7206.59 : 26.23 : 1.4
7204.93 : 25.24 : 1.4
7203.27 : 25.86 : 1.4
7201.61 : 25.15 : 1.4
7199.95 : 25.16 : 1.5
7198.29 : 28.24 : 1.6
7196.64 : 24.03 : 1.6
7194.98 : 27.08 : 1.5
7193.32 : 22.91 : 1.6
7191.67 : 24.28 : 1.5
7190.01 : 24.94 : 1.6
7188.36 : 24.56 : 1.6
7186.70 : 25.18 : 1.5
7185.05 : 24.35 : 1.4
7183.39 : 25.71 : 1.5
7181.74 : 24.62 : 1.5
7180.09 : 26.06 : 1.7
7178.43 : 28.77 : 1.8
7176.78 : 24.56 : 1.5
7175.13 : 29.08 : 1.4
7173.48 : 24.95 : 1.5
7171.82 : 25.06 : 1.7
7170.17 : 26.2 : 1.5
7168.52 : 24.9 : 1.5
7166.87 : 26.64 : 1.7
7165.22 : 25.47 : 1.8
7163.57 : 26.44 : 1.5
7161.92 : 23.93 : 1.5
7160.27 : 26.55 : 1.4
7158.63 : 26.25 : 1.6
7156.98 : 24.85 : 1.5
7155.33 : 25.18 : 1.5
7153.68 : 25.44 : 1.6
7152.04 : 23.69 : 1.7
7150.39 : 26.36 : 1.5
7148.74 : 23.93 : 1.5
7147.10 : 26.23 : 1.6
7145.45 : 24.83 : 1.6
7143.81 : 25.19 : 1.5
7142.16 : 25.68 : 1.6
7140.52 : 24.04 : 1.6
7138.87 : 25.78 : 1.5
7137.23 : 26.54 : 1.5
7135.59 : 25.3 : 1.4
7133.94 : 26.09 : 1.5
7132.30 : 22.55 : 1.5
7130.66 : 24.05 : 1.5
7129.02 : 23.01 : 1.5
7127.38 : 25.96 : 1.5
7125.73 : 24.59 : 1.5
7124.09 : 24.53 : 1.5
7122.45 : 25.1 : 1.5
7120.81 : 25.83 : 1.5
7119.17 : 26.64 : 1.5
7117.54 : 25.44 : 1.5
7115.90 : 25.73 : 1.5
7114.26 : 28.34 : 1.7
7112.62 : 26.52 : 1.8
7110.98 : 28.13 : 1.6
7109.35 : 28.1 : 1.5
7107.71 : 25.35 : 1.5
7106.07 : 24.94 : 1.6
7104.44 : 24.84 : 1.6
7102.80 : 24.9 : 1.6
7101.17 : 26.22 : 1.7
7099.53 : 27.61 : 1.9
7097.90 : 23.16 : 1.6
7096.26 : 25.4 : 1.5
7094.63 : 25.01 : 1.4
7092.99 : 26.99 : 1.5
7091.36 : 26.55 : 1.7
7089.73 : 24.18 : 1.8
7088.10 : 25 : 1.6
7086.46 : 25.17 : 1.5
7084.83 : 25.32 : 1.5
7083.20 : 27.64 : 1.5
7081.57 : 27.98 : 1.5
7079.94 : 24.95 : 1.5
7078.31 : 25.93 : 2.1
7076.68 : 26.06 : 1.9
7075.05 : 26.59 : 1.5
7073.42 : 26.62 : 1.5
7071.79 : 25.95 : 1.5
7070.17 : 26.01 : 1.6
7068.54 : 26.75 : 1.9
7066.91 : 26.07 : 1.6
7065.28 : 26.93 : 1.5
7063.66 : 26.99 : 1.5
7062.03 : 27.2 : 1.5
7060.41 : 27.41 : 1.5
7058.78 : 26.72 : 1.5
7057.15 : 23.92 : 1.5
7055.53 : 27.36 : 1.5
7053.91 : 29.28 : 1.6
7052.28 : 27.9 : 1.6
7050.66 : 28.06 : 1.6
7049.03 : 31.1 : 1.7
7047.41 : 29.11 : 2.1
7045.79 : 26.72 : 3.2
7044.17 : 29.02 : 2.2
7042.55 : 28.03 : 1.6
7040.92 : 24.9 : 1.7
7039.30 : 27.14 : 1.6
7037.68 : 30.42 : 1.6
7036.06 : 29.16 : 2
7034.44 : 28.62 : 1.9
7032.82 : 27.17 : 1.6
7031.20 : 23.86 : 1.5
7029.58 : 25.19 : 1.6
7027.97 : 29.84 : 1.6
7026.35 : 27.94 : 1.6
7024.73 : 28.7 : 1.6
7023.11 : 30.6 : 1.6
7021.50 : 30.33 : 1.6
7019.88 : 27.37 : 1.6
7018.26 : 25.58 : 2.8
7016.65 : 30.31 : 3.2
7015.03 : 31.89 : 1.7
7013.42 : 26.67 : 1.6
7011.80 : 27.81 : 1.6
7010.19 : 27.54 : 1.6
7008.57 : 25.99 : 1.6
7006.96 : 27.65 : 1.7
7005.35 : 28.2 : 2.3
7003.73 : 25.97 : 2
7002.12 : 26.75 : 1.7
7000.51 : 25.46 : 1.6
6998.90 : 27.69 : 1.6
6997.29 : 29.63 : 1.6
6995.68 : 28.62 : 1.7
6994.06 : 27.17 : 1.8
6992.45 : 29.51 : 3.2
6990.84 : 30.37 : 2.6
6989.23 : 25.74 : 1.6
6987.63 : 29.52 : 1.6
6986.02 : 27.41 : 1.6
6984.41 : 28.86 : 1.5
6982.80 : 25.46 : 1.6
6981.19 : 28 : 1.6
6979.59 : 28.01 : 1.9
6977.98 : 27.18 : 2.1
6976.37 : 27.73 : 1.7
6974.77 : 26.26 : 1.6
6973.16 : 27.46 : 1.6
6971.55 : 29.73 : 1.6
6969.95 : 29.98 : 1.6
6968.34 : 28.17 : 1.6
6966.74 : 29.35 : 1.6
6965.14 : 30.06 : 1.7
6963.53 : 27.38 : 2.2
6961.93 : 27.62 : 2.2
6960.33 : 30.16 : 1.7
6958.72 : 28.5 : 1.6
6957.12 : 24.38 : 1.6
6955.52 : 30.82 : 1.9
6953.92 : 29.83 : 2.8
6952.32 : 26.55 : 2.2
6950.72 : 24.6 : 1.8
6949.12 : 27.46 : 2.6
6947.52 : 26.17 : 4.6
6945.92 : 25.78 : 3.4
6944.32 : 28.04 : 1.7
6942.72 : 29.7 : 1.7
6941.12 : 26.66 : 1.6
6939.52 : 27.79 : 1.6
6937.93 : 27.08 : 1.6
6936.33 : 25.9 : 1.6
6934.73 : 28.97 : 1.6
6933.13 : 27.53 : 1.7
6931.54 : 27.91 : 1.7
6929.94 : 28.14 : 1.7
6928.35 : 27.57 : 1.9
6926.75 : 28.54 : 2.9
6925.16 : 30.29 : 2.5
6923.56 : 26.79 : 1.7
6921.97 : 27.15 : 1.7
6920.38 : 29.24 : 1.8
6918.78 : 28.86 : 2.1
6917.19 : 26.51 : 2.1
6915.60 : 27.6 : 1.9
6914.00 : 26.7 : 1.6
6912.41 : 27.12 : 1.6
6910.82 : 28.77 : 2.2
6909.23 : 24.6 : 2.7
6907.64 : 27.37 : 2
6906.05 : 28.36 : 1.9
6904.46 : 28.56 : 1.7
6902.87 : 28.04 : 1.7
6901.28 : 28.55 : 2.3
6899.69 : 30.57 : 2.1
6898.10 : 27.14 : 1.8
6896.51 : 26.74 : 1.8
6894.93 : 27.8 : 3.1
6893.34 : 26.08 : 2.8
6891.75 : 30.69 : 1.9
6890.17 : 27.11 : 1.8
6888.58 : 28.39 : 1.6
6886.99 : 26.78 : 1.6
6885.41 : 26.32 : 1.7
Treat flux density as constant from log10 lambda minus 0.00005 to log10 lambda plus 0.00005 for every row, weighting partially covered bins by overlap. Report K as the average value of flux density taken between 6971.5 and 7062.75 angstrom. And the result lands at 27.8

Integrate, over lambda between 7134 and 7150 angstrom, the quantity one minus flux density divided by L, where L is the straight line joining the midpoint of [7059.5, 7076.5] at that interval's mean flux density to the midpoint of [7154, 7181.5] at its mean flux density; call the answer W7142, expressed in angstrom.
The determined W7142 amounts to 0.45 angstrom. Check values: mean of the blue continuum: 26.6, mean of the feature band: 25.3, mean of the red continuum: 25.9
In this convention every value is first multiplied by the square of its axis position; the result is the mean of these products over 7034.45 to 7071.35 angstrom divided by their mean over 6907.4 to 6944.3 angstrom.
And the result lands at 1.03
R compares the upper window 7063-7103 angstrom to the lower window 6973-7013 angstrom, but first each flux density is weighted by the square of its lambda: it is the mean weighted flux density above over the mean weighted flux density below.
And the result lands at 1.0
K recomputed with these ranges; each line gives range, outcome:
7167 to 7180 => 26.2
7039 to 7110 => 26.5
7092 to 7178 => 25.6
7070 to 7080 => 26.1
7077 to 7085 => 26.4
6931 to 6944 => 27.7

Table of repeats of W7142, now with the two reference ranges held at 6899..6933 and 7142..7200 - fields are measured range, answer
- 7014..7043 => -1.4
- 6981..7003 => -0.5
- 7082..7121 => 0.3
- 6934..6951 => 0.3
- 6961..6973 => -0.6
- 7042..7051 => -0.7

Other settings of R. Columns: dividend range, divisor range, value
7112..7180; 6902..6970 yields 0.97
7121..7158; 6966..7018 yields 0.93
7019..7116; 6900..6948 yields 1.01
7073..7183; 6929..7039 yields 0.96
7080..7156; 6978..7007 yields 0.95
